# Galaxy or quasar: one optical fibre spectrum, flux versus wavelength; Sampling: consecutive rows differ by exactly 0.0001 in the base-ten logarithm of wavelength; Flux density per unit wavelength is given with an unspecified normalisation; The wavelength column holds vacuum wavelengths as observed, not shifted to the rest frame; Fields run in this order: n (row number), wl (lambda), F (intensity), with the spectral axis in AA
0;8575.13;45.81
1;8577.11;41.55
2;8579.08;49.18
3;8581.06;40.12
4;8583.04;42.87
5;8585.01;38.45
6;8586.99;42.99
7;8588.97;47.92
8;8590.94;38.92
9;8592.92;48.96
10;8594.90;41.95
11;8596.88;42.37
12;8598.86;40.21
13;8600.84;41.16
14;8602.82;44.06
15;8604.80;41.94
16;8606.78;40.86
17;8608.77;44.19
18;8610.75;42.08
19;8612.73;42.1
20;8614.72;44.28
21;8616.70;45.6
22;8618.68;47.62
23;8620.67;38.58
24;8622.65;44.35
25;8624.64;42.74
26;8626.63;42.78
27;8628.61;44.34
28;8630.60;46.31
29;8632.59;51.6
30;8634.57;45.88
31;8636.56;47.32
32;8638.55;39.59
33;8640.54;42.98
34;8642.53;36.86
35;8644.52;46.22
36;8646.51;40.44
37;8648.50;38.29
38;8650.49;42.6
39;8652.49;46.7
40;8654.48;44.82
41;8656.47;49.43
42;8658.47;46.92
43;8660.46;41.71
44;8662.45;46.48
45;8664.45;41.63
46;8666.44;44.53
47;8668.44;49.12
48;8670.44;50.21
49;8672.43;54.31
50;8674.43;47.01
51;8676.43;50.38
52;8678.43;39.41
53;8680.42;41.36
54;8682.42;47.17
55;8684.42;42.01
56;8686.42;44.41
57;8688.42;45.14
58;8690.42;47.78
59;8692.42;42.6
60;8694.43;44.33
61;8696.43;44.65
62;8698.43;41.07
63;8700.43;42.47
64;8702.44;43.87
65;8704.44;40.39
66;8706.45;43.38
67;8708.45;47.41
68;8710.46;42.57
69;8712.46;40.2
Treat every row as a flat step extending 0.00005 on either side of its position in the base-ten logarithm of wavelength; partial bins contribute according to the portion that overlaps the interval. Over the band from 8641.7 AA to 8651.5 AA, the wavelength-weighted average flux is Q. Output 40.9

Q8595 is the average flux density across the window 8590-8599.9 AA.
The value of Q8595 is 42.5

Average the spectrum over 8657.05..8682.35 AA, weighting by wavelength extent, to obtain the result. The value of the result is 46.2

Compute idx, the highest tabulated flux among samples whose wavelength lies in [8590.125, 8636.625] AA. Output 51.6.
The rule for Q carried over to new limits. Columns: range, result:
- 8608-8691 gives 44.7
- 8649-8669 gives 45.1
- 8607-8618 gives 43.6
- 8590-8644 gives 43.3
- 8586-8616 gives 43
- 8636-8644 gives 41.6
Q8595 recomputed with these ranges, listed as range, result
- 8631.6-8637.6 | 48.2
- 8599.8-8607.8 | 42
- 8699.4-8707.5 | 42.6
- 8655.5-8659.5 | 48.1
